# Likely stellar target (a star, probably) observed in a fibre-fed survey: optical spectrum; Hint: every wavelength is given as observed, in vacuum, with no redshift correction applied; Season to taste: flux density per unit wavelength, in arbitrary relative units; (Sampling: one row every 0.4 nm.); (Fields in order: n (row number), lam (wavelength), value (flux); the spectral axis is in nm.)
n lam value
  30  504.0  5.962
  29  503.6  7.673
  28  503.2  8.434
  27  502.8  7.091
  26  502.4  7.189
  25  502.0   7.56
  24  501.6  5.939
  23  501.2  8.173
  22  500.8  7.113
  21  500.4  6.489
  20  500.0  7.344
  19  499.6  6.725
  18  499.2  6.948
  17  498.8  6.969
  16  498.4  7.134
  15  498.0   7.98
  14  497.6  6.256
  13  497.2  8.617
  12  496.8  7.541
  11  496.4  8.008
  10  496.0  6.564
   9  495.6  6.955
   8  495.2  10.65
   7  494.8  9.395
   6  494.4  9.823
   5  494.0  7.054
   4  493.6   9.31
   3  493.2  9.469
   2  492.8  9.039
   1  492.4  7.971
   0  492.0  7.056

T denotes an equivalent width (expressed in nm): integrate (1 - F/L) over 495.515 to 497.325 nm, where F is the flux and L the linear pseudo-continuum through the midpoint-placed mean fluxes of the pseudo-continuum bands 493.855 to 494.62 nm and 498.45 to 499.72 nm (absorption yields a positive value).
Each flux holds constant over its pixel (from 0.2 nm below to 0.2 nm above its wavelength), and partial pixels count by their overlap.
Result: 0.064 nm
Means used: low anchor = 8.56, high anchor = 6.92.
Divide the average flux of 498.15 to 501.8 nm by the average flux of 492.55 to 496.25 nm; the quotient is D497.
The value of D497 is 0.8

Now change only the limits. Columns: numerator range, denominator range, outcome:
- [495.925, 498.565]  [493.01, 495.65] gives 0.83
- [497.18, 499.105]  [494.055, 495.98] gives 0.82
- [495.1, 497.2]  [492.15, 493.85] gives 0.89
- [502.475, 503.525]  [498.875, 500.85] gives 1.11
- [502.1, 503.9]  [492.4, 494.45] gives 0.85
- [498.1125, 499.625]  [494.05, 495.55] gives 0.75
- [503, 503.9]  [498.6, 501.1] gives 1.12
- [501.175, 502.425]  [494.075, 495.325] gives 0.74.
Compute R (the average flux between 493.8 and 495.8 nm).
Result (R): 8.78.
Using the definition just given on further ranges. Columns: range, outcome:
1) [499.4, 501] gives 6.92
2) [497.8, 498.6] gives 7.56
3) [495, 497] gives 7.94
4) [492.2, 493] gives 8.5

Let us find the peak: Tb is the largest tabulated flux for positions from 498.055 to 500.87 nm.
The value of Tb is 7.344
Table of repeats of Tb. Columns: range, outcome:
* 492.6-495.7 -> 10.65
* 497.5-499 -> 7.98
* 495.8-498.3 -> 8.617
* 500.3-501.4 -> 8.173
